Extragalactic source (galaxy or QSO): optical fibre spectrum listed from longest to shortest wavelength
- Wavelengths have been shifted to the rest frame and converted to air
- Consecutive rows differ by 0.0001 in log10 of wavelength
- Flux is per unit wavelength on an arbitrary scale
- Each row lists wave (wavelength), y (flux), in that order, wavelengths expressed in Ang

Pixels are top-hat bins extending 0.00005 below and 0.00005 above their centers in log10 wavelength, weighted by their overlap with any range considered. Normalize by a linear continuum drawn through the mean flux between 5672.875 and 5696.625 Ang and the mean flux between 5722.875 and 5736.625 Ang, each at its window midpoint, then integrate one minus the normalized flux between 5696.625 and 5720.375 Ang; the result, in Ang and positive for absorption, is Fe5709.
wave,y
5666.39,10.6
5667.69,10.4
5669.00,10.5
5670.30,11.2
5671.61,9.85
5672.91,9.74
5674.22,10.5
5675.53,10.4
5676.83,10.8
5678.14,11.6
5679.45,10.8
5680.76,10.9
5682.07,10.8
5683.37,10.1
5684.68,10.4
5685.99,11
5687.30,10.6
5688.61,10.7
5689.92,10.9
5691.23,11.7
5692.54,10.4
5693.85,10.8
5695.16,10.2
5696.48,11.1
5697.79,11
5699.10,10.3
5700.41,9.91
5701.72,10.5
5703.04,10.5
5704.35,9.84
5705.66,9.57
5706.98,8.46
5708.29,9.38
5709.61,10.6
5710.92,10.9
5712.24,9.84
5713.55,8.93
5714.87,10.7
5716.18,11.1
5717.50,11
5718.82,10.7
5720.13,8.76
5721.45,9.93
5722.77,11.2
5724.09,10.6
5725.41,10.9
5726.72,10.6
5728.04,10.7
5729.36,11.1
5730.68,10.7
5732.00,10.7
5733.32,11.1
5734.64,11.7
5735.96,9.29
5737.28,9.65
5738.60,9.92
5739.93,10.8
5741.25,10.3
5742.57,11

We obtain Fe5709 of 1.3 Ang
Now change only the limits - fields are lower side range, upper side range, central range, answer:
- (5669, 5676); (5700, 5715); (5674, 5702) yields -1.5 Ang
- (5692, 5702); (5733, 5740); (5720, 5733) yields -0.3 Ang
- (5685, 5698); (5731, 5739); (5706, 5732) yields 0.6 Ang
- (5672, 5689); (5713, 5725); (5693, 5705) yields 0.0 Ang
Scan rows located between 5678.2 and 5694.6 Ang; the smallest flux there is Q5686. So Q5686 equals 10.1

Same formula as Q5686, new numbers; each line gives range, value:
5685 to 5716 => 8.46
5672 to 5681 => 9.74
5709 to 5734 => 8.76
